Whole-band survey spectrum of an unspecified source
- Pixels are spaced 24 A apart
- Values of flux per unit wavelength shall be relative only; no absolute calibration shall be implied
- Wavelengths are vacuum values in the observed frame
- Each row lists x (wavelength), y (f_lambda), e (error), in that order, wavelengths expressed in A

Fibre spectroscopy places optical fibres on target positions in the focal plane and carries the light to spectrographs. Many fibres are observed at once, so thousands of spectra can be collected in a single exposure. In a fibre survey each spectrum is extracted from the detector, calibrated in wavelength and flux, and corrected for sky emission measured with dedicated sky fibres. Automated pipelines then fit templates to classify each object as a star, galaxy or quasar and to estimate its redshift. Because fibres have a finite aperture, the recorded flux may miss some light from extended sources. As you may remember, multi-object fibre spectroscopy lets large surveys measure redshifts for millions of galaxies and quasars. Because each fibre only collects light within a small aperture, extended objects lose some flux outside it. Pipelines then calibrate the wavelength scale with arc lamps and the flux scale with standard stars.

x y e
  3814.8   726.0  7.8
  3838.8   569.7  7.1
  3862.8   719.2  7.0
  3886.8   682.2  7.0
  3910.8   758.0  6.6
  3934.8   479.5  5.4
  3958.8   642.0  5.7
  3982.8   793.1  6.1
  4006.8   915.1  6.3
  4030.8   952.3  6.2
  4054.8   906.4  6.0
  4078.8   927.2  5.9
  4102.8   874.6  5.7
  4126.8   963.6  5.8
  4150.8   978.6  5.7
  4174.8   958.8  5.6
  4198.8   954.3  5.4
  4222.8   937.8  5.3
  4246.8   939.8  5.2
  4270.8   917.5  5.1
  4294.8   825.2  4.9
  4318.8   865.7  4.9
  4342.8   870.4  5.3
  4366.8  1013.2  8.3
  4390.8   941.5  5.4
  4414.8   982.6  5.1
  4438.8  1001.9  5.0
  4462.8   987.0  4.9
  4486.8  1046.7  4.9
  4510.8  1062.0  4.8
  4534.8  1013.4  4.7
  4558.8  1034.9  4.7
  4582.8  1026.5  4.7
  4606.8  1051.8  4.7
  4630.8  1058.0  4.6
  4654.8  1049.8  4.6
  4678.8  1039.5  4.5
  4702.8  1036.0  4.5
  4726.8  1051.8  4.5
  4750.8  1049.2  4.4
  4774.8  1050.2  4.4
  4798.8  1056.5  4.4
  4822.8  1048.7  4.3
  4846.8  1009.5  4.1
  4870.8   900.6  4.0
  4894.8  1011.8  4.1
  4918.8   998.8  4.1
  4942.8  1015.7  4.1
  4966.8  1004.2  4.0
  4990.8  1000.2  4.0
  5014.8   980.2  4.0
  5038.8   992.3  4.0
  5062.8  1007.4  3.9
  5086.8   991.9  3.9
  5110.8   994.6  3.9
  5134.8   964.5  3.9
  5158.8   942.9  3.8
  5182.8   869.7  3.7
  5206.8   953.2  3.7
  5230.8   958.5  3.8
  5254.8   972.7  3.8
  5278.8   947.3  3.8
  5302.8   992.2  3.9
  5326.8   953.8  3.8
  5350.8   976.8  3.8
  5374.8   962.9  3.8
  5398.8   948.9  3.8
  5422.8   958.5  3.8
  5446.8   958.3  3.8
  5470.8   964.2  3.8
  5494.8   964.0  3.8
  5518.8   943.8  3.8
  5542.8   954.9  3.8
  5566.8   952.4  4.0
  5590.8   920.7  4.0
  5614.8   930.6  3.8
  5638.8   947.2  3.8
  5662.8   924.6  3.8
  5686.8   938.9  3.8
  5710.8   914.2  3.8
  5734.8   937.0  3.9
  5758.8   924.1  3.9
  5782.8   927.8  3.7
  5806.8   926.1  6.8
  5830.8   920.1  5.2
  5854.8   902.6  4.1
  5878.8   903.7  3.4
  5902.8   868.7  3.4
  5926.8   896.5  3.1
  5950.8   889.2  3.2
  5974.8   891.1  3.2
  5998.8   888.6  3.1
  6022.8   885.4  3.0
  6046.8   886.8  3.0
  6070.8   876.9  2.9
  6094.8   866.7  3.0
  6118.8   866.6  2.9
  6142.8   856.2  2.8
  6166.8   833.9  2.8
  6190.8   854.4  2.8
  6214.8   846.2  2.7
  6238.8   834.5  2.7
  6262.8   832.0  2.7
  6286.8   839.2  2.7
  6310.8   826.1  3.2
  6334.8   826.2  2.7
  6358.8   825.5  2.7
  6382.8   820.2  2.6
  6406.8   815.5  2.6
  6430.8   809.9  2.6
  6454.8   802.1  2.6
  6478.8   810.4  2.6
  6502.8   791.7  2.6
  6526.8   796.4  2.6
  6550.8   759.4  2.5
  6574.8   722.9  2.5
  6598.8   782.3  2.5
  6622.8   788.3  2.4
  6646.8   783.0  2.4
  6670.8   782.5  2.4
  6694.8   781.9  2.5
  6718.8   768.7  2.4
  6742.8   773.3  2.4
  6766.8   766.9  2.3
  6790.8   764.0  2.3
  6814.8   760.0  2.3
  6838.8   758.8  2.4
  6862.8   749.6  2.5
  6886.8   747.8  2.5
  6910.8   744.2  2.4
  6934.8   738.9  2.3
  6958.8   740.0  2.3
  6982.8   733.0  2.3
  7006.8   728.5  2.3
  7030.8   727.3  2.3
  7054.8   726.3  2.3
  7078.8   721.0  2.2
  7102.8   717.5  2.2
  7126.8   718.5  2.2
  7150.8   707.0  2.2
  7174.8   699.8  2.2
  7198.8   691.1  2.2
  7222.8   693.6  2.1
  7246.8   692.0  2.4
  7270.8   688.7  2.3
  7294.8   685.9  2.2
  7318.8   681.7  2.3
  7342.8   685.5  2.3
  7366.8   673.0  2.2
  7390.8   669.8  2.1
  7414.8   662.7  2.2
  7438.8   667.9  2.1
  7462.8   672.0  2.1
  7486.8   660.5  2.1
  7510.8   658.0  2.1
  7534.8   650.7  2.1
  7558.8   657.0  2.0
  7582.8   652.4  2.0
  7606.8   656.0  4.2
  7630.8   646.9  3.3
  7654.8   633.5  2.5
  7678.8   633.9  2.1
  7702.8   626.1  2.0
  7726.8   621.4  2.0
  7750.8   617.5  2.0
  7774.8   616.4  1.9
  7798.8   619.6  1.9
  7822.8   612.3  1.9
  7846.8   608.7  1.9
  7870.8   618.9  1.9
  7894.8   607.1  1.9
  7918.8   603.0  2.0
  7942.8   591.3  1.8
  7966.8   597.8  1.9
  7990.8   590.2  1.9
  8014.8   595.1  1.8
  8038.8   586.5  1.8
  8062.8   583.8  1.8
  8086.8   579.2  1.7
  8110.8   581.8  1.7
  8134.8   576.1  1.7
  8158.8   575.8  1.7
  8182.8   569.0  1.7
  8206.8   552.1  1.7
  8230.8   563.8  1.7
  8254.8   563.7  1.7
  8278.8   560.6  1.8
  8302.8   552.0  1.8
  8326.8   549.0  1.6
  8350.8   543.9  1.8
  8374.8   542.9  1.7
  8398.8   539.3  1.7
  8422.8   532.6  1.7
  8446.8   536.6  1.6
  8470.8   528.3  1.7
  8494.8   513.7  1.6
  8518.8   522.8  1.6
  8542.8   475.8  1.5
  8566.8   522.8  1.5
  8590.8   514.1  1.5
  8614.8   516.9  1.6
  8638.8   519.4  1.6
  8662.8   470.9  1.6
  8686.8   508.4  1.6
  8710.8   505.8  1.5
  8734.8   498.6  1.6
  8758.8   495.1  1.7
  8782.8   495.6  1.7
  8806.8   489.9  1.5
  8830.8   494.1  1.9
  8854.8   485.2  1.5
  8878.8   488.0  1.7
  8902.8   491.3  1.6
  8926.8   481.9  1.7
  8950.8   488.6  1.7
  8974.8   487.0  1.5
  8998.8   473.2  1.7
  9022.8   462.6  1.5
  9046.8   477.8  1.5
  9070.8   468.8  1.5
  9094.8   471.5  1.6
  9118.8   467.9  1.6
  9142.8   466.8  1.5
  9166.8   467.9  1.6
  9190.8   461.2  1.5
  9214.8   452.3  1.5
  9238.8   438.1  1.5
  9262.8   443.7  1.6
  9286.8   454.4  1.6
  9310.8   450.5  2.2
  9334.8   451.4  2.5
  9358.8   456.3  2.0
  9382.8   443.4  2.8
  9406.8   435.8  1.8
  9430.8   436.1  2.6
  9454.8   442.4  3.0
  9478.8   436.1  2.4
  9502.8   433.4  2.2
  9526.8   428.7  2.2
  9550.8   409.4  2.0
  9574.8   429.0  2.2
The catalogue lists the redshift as 0.00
